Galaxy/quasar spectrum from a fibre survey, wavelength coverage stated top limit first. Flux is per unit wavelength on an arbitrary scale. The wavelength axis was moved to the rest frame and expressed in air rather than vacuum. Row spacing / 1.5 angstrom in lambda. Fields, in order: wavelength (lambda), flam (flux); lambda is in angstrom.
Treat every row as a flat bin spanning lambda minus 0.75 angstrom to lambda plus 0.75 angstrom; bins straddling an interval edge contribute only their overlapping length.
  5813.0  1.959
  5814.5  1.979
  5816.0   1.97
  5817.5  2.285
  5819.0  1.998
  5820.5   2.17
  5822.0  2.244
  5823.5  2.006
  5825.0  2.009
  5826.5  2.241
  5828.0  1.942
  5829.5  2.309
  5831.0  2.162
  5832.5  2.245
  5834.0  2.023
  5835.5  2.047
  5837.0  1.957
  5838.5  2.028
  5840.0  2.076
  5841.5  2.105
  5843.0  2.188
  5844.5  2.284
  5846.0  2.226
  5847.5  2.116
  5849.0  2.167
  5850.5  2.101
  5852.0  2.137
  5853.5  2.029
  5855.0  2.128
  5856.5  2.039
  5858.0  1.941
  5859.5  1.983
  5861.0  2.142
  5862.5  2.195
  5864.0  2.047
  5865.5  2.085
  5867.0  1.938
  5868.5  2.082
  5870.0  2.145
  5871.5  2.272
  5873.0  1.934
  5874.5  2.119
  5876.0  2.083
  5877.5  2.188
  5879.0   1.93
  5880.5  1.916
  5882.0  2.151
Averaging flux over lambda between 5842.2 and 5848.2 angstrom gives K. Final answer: 2.2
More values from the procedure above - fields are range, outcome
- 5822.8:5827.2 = 2.08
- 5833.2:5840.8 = 2.03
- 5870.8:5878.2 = 2.12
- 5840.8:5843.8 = 2.15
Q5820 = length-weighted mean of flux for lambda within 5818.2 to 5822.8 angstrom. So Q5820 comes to 2.14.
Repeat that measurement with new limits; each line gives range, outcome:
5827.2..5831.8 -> 2.14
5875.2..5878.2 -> 2.13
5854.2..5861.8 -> 2.05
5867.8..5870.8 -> 2.12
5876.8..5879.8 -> 2.05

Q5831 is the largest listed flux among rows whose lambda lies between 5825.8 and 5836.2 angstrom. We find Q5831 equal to 2.309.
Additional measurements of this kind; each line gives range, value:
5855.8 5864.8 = 2.195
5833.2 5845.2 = 2.284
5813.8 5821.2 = 2.285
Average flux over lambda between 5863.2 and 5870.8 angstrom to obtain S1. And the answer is 2.06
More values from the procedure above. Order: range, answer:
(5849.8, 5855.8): 2.1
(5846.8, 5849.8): 2.14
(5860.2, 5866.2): 2.12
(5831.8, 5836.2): 2.1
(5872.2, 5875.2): 2.03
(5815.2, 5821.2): 2.1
